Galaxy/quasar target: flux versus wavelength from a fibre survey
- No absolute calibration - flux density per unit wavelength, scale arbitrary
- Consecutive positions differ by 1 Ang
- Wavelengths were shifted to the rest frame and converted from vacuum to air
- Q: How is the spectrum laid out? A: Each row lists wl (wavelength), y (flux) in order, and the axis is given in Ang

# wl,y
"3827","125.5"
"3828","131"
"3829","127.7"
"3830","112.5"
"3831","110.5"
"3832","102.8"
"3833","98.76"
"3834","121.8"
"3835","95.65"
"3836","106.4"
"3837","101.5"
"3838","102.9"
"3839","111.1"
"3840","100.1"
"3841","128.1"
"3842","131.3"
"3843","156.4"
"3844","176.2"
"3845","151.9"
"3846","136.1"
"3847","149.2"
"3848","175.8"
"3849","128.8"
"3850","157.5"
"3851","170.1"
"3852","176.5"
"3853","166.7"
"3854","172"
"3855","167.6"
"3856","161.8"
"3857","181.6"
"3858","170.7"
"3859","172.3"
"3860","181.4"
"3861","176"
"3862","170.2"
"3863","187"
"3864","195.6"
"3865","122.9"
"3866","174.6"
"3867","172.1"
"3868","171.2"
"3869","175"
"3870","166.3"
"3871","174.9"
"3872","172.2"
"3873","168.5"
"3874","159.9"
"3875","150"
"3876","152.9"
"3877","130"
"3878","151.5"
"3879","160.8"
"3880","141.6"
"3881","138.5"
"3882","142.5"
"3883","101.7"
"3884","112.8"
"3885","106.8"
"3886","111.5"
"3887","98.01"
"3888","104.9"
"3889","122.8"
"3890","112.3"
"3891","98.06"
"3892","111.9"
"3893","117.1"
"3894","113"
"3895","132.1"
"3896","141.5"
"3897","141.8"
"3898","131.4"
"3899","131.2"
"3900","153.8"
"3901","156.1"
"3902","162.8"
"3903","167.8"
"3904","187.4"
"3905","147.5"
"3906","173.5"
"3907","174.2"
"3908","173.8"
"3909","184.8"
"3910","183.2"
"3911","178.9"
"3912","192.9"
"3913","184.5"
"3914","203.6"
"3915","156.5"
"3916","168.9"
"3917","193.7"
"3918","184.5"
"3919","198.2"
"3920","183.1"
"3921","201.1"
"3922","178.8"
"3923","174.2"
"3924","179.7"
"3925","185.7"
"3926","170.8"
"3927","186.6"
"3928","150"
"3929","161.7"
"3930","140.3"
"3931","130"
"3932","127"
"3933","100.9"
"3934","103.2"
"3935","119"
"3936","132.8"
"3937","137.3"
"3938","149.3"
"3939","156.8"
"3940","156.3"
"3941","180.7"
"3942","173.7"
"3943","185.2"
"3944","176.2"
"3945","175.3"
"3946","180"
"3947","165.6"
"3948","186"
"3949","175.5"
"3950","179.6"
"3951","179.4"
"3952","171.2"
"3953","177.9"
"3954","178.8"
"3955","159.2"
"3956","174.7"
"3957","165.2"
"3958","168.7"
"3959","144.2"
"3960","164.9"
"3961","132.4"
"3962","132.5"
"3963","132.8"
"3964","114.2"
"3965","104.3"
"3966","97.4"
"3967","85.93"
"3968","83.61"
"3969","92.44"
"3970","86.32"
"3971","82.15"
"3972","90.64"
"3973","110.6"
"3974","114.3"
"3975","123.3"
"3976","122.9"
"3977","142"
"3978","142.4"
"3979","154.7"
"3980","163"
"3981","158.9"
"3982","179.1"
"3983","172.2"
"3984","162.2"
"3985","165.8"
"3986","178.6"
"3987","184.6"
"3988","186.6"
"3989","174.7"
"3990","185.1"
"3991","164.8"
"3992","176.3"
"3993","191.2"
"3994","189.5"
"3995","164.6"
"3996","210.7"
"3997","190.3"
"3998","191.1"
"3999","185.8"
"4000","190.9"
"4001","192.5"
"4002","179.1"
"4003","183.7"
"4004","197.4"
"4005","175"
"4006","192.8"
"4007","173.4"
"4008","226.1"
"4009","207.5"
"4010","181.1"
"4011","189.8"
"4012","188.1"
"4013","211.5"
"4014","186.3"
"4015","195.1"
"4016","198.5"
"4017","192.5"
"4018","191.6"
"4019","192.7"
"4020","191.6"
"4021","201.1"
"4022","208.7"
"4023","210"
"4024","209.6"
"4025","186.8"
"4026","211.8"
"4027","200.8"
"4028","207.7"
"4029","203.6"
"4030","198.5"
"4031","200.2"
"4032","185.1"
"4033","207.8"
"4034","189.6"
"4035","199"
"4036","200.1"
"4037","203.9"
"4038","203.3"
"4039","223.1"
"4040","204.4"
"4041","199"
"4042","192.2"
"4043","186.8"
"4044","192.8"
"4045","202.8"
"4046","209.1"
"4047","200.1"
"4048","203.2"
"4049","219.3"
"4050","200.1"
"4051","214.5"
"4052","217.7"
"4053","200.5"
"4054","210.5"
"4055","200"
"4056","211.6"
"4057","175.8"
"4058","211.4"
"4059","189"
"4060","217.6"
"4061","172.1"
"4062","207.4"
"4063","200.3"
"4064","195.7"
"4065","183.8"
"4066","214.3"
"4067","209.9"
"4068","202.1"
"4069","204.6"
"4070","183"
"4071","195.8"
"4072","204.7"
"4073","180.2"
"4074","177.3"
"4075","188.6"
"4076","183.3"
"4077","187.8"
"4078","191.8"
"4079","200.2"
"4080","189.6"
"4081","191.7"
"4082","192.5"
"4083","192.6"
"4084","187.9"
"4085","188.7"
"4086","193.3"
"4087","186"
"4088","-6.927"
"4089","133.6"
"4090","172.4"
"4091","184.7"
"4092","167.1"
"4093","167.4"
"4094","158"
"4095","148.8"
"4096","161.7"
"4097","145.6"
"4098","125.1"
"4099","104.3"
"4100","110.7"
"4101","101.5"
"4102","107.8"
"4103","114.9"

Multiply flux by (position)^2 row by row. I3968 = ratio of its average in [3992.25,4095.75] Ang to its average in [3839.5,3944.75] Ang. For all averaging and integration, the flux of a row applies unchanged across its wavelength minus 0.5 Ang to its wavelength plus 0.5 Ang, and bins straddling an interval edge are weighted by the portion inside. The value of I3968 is 1.3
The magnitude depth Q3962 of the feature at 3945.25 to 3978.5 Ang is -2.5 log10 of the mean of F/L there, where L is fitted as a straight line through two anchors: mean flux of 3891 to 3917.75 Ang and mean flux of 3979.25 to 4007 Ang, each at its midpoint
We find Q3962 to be 0.24 mag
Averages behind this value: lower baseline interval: 159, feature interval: 138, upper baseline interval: 181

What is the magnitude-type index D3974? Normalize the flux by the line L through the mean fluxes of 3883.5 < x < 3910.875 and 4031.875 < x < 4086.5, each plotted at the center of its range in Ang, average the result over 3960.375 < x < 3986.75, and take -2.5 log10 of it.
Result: 0.29 mag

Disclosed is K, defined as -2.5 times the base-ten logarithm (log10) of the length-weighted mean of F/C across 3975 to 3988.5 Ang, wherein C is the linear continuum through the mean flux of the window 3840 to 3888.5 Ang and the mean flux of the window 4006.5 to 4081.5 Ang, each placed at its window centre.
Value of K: 0.14 mag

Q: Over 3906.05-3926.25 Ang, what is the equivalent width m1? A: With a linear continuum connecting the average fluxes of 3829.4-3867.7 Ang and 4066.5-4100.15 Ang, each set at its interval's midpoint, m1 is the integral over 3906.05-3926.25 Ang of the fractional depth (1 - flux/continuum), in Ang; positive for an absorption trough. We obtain -3.8 Ang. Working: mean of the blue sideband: 147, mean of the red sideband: 171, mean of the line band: 182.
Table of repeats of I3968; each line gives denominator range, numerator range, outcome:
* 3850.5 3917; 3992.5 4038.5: 1.35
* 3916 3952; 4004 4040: 1.26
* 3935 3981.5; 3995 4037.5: 1.40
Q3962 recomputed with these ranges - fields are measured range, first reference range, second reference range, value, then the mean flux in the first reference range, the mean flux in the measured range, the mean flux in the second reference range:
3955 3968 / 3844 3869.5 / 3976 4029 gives 0.32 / 167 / 134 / 186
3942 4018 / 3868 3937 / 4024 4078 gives 0.08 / 152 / 164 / 199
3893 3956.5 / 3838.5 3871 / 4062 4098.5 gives 0.01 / 161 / 164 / 178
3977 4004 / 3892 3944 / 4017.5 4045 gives 0.05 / 160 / 177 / 200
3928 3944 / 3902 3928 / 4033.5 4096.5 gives 0.24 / 180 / 145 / 190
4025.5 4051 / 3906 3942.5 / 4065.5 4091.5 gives -0.14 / 166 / 202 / 182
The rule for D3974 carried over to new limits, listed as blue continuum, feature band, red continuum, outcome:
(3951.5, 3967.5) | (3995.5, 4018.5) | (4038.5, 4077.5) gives -0.132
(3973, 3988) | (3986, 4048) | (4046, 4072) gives -0.109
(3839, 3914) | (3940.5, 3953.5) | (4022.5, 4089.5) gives -0.053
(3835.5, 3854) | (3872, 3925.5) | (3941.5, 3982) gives -0.078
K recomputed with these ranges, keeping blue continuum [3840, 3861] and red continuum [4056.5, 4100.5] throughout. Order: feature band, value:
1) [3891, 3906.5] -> 0.14 mag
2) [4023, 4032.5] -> -0.16 mag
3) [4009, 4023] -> -0.14 mag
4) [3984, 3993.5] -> -0.05 mag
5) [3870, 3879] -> 0.02 mag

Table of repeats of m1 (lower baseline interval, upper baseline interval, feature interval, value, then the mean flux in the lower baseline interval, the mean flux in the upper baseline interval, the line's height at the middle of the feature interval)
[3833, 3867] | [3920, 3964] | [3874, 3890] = 2.6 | 150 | 160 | 154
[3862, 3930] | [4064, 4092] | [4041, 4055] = -2.0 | 157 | 182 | 178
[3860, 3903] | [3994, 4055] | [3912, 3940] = -0.3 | 144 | 198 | 161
